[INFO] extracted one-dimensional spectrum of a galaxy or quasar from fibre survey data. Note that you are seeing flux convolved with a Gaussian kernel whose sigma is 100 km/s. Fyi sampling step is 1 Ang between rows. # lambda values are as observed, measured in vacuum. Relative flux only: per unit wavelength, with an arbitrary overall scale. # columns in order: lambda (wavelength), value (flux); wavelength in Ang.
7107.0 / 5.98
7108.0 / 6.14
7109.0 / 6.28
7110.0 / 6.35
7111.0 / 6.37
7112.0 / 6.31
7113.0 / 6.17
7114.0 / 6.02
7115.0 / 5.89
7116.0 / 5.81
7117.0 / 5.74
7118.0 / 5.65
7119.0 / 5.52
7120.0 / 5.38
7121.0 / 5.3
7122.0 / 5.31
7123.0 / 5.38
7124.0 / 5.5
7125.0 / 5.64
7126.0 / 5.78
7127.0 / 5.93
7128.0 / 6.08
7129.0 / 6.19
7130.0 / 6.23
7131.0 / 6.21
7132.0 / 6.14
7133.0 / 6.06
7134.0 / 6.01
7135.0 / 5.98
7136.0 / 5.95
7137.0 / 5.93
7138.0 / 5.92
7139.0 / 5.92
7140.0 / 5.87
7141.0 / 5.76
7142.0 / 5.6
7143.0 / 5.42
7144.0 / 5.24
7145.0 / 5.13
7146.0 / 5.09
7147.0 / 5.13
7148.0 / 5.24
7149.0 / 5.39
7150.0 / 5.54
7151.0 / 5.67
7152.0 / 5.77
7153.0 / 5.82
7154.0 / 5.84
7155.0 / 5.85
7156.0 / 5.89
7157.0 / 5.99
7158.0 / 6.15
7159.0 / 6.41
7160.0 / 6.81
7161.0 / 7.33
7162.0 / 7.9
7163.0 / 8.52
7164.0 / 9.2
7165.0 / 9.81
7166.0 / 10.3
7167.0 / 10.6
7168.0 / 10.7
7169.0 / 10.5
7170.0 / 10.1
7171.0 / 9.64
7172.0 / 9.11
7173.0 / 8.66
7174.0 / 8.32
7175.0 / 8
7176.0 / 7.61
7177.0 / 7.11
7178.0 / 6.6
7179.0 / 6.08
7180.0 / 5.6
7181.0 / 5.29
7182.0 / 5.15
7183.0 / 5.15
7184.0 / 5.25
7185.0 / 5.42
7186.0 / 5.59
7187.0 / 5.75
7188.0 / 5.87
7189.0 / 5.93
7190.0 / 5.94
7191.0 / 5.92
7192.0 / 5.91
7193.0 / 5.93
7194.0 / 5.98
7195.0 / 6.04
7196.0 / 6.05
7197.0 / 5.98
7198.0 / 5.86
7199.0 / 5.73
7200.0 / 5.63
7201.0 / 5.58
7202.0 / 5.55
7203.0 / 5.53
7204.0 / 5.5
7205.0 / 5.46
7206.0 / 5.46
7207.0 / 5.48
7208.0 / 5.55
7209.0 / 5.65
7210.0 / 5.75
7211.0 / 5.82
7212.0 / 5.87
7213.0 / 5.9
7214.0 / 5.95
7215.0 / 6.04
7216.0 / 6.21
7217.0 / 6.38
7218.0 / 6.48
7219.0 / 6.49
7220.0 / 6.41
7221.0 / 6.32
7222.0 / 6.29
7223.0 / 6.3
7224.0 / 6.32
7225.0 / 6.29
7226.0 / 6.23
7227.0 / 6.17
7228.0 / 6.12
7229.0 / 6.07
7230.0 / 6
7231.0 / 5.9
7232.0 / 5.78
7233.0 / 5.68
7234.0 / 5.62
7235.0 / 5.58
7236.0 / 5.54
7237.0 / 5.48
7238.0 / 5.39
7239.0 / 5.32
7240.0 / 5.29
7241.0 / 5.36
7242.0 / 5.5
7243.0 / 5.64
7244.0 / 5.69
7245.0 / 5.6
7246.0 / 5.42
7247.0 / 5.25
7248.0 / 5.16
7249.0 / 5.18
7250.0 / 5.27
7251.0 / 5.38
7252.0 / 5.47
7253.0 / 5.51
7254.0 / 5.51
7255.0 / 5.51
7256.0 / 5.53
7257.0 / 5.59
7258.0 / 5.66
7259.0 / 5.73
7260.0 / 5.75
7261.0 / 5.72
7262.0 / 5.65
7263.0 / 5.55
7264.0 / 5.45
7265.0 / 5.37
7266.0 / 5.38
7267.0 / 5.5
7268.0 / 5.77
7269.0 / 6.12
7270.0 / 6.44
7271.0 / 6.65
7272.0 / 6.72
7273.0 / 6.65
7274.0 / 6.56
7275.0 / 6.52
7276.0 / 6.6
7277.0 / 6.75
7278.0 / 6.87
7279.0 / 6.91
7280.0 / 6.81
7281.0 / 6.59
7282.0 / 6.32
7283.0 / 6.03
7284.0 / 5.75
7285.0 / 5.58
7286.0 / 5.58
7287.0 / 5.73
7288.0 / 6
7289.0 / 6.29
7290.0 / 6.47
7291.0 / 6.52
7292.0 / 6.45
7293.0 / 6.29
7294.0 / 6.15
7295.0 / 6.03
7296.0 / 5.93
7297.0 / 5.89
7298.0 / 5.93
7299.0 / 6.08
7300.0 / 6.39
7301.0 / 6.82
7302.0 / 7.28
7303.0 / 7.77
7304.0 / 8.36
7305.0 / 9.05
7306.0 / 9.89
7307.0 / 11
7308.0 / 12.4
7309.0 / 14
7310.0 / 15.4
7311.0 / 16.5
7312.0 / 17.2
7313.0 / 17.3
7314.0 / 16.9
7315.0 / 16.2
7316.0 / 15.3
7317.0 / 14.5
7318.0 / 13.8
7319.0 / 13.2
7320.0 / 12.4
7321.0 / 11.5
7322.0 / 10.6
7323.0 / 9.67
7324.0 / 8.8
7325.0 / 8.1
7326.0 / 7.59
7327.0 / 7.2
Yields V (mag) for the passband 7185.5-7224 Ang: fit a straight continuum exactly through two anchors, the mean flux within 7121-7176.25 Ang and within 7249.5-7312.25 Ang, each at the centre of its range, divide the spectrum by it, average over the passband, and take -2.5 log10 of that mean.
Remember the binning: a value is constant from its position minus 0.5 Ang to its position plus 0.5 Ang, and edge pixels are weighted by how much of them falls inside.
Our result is 0.161 mag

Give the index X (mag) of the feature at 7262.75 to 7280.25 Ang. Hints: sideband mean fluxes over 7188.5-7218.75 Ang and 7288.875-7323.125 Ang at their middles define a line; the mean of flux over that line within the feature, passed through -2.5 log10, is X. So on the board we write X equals 0.38 mag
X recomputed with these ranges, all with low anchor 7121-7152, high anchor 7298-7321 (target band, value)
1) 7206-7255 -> 0.492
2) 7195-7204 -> 0.360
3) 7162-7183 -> -0.184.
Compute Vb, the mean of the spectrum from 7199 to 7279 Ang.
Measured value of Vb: 5.83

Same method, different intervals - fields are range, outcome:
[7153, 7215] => 6.68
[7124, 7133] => 6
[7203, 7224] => 5.96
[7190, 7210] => 5.73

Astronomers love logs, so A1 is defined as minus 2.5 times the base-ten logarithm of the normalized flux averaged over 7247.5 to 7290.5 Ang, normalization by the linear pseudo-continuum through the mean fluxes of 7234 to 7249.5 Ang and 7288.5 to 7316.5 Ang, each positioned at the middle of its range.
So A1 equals 0.23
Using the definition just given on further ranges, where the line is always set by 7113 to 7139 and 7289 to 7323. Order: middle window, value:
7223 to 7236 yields 0.376 mag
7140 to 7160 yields 0.140 mag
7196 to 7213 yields 0.349 mag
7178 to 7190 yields 0.286 mag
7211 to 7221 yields 0.296 mag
